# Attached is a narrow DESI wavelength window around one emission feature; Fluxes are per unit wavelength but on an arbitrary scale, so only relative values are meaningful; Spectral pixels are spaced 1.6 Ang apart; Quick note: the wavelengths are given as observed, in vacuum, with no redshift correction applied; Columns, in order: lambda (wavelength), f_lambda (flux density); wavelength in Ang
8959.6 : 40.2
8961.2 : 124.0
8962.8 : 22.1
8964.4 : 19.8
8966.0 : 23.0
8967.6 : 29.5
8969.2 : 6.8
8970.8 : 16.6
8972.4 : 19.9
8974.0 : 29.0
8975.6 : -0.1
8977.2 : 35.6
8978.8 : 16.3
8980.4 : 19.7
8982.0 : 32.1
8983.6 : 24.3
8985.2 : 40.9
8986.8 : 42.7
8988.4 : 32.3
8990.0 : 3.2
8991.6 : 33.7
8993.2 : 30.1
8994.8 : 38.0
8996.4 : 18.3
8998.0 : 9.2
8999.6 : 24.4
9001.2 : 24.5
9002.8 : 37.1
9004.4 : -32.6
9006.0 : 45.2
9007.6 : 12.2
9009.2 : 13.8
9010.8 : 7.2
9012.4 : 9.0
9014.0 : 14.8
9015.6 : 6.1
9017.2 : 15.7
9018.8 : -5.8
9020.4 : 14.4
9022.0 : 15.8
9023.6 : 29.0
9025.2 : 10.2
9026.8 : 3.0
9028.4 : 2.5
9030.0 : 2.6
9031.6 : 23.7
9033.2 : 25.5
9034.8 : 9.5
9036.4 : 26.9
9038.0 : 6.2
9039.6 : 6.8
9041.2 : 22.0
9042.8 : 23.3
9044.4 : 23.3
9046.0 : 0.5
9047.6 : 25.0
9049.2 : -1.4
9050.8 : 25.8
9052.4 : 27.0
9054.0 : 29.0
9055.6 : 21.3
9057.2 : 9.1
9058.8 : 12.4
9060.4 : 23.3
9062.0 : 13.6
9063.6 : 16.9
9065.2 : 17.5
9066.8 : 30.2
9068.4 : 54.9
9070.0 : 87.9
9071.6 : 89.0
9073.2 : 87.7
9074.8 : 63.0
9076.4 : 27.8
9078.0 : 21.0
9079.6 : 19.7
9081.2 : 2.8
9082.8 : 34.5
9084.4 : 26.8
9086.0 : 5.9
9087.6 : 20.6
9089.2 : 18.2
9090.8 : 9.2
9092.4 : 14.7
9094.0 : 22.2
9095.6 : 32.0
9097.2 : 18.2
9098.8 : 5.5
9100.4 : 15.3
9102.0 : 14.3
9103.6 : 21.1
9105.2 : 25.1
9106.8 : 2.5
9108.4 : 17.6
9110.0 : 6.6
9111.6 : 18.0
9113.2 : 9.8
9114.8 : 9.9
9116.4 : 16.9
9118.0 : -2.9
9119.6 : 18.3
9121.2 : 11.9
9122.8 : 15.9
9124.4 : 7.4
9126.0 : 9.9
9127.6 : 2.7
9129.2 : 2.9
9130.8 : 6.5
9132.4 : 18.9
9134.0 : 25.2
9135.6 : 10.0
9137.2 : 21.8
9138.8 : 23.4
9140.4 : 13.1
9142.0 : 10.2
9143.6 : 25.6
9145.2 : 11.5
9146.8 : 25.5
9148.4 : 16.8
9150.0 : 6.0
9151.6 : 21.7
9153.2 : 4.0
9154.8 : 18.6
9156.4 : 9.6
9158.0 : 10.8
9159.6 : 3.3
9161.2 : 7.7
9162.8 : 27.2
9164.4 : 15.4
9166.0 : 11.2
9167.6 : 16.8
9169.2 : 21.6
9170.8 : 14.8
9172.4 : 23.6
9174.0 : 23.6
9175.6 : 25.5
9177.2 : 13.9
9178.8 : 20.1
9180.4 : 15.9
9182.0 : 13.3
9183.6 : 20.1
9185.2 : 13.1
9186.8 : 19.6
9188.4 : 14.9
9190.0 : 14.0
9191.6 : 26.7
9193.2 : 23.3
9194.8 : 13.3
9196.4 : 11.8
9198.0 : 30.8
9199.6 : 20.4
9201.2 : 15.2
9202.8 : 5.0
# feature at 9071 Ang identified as [O III] 5007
